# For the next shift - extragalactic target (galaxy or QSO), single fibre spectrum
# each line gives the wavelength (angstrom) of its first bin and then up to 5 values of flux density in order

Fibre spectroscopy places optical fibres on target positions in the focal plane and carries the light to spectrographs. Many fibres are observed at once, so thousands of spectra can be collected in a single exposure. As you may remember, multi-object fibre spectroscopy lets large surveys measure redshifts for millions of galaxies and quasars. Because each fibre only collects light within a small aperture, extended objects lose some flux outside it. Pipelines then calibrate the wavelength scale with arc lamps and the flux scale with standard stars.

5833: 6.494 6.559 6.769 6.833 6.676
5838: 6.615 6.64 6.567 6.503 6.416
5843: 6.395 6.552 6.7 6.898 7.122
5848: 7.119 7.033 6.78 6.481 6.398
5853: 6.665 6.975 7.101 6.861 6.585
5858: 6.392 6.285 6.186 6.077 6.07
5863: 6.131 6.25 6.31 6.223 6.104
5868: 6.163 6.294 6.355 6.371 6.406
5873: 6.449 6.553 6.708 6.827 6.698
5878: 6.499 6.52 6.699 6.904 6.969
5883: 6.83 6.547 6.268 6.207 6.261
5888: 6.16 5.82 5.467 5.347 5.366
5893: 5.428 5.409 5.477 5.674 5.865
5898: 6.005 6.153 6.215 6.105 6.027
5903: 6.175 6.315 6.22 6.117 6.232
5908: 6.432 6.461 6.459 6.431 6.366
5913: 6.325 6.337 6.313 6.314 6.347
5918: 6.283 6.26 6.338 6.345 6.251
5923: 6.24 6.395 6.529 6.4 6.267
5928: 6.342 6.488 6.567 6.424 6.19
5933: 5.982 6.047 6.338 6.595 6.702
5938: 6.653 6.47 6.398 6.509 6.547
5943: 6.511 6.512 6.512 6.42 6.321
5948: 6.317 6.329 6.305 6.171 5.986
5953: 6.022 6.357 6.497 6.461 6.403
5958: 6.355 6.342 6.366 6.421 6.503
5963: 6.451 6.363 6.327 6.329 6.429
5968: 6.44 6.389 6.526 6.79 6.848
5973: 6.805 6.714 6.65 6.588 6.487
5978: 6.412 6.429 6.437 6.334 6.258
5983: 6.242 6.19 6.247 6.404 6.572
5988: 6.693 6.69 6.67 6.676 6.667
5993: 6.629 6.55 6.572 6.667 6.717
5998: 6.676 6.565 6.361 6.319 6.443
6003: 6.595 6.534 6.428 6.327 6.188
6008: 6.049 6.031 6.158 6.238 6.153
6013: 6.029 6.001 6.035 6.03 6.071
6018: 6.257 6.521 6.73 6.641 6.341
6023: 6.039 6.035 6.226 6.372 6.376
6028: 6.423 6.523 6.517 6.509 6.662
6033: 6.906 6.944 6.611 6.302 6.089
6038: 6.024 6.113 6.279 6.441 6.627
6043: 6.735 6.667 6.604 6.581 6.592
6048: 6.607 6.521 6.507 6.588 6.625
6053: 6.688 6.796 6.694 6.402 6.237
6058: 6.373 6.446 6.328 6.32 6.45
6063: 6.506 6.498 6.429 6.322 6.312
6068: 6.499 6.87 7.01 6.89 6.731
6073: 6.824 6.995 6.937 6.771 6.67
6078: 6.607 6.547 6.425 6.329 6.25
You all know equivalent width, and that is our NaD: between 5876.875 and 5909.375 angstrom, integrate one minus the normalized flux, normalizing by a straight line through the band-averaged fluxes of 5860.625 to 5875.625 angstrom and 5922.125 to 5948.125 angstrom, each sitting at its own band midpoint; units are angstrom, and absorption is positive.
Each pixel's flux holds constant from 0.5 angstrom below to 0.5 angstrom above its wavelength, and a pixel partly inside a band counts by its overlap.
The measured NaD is 1.04 angstrom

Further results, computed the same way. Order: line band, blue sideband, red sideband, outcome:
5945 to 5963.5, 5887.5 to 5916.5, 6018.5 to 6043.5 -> -0.4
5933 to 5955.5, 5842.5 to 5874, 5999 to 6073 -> 0.3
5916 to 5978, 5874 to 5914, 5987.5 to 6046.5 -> -1.1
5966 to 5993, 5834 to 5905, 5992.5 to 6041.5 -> -0.6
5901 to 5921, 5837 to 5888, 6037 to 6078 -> 0.7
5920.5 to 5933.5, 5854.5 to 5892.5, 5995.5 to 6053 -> 0.1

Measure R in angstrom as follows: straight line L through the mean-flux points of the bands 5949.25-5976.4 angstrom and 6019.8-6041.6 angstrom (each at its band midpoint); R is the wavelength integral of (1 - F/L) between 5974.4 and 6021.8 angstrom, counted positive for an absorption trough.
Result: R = 0.1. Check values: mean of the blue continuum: 6.44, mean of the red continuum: 6.41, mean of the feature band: 6.41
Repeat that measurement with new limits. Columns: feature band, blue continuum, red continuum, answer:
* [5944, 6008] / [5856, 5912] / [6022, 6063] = -0.8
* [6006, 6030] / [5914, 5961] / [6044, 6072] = 0.9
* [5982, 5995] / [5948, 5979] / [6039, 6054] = -0.1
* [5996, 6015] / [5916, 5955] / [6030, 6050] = 0.4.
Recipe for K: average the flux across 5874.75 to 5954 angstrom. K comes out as 6.28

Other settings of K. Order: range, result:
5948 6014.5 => 6.42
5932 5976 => 6.43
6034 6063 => 6.48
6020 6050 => 6.46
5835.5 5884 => 6.57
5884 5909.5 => 5.98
